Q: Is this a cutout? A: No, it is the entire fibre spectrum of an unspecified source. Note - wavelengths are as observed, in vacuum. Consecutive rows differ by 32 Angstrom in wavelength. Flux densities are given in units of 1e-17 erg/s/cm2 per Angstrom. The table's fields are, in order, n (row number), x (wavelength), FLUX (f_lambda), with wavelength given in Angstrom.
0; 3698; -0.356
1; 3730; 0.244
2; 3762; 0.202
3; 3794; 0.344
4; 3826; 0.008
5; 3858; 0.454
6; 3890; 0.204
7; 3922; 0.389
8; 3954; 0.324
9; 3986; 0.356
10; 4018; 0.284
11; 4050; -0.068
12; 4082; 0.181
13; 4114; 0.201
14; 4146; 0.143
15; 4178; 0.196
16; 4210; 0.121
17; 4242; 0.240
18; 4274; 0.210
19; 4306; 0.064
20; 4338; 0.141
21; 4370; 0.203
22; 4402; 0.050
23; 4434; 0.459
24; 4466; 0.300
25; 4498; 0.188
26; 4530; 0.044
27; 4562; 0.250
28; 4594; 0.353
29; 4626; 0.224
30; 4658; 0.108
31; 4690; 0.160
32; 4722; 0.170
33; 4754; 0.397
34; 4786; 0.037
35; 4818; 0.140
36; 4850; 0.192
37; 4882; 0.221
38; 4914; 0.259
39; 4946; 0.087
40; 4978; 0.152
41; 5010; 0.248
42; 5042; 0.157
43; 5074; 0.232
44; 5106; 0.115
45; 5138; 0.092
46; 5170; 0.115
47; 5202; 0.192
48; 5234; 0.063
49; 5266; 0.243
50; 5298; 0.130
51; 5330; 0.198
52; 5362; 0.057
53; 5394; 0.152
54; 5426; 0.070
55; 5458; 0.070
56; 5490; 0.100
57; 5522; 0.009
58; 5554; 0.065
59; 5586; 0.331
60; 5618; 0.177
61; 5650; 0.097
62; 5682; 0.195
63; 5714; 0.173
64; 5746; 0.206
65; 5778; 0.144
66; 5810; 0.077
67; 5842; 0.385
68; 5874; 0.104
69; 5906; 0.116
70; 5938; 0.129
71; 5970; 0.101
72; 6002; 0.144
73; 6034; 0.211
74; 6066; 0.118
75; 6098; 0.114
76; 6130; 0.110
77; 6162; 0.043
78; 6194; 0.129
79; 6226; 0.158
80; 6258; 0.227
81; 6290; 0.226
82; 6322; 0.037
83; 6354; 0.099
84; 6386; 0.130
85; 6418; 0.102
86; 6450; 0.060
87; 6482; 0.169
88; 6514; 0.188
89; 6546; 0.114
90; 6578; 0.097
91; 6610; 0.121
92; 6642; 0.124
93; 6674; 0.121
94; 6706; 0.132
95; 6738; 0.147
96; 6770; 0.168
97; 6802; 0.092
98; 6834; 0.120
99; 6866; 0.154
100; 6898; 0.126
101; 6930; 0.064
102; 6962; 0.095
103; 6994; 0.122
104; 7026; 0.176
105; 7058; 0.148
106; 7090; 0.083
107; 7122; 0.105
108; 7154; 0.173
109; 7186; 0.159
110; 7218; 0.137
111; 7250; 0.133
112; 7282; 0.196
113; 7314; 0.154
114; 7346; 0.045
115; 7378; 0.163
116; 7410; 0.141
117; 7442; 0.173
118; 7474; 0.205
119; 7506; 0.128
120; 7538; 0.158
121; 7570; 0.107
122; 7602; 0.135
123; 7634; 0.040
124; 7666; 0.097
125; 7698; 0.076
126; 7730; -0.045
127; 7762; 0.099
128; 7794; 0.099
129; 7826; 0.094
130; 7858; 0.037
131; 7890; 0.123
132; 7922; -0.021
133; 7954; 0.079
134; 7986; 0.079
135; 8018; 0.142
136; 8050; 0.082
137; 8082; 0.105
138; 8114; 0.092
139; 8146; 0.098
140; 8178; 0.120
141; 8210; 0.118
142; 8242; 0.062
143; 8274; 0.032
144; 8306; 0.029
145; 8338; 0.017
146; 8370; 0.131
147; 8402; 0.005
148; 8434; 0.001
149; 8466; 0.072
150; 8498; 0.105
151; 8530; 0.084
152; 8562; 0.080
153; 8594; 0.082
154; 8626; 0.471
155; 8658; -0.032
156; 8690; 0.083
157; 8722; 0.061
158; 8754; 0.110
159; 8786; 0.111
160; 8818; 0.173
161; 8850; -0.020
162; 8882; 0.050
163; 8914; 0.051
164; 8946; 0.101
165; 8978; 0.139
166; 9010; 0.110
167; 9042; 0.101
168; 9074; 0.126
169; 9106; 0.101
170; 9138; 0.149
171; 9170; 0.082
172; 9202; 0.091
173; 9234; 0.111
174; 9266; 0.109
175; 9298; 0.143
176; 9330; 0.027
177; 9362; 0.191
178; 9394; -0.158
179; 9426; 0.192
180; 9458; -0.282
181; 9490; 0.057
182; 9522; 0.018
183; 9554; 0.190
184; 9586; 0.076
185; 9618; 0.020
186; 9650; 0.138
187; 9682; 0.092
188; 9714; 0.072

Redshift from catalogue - 1.314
